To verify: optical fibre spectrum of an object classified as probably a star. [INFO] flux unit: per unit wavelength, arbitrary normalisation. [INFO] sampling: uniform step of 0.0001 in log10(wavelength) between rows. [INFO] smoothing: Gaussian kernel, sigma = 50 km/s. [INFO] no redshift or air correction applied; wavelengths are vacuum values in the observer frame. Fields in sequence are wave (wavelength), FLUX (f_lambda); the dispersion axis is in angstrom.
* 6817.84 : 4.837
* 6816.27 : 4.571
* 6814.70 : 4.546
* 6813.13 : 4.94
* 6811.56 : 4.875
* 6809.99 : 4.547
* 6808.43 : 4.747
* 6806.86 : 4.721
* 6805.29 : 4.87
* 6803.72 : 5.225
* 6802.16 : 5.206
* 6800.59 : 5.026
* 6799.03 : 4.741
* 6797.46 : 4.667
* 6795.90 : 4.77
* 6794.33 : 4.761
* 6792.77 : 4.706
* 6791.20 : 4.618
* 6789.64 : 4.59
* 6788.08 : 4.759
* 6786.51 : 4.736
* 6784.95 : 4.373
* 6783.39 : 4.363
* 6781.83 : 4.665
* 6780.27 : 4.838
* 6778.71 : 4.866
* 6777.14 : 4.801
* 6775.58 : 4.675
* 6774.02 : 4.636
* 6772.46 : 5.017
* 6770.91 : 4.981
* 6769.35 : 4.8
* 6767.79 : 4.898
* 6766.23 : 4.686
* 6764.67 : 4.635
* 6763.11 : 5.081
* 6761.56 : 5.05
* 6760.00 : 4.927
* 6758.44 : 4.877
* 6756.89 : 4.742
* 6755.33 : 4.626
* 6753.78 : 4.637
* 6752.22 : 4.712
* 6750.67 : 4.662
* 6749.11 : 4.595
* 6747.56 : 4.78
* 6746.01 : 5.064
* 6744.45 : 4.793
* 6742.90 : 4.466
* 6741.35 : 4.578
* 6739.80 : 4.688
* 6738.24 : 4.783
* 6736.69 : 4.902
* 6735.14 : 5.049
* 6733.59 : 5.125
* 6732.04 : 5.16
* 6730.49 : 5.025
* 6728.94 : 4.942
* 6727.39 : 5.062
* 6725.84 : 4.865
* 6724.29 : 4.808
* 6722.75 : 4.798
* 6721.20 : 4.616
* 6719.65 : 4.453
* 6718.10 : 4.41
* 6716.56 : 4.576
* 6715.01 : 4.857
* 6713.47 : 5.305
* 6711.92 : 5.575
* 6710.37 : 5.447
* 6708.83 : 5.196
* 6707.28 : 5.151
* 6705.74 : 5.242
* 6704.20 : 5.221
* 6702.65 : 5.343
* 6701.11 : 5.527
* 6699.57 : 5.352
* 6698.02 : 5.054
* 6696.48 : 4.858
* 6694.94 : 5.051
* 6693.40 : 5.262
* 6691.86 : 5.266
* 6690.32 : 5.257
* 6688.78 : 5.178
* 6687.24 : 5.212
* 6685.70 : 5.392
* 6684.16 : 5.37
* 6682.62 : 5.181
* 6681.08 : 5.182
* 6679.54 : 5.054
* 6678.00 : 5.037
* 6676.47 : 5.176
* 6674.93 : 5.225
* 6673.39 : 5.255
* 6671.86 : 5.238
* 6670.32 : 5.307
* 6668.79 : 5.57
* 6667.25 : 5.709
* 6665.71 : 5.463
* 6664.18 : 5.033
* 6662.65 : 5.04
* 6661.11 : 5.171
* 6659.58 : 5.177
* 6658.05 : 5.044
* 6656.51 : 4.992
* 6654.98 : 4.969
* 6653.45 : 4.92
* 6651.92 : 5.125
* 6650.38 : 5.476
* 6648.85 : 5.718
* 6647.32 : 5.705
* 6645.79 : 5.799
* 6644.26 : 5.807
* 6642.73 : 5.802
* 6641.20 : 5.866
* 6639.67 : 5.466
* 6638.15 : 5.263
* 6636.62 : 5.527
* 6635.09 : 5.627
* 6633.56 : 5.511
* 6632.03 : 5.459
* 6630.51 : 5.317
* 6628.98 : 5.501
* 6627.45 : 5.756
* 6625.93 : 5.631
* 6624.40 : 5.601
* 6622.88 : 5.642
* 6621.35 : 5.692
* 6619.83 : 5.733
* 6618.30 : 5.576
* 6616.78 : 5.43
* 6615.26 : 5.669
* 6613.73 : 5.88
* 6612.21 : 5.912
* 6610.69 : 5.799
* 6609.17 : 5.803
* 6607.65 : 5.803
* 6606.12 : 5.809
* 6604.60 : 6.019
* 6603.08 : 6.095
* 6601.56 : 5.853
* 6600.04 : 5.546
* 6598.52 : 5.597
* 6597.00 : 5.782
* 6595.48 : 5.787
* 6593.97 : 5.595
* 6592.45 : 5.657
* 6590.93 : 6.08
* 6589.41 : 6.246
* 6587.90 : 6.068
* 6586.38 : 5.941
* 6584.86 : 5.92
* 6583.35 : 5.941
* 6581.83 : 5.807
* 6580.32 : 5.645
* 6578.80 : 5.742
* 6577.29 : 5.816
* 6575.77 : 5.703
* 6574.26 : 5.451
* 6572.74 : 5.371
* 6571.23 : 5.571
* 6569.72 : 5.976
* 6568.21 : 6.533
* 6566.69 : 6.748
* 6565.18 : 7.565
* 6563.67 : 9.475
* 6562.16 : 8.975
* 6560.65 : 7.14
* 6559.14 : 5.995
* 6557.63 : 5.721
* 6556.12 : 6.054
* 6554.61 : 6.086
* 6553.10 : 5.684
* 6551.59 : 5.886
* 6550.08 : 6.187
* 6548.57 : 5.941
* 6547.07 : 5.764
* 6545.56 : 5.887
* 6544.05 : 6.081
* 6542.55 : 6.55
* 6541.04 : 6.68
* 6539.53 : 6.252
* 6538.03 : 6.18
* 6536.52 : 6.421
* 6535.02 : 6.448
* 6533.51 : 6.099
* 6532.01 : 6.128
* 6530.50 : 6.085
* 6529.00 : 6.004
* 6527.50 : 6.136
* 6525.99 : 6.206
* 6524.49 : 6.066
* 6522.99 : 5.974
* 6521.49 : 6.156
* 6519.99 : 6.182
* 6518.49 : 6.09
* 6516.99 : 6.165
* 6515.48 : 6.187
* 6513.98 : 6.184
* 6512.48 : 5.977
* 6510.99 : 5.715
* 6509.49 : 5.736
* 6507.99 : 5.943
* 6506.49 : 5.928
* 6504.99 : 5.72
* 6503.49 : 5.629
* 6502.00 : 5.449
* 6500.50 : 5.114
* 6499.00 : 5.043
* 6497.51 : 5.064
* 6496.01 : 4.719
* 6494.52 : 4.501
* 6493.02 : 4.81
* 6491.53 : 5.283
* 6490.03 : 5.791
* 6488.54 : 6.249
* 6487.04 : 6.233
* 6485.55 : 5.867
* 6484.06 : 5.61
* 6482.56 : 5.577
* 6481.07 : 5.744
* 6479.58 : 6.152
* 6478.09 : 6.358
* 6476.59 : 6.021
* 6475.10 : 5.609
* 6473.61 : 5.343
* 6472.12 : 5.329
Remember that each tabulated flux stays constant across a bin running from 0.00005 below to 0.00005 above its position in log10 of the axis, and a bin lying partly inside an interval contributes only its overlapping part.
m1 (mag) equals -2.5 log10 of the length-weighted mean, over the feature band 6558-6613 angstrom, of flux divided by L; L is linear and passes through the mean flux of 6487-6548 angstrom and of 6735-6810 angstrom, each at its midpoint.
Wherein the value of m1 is -0.101 mag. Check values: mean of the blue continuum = 5.87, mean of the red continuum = 4.77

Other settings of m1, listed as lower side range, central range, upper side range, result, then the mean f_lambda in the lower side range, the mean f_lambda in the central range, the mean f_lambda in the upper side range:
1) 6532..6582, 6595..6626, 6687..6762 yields 0.02 mag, 6.29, 5.75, 4.96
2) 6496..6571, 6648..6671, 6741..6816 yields 0.04 mag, 6.17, 5.25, 4.77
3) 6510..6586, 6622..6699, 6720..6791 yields 0.02 mag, 6.21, 5.34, 4.79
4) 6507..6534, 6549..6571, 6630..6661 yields -0.14 mag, 6.06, 6.68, 5.42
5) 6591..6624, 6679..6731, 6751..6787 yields 0.01 mag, 5.75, 5.09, 4.77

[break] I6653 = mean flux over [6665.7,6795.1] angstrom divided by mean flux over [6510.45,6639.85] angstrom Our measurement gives 0.83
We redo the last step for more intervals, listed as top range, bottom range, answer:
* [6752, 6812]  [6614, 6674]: 0.88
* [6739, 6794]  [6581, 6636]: 0.82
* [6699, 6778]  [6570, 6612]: 0.85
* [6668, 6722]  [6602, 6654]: 0.91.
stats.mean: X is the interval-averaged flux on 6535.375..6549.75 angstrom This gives 6.2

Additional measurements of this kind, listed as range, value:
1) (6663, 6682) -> 5.27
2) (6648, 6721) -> 5.18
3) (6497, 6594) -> 6.1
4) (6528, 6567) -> 6.46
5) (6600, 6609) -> 5.87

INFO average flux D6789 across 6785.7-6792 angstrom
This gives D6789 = 4.67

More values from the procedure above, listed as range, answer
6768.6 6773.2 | 4.94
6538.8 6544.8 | 6.39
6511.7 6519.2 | 6.12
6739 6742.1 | 4.62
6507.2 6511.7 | 5.79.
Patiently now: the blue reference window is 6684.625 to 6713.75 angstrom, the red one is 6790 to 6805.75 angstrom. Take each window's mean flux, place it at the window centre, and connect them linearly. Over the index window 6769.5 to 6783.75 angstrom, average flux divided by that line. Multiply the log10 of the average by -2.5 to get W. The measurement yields 0.04 mag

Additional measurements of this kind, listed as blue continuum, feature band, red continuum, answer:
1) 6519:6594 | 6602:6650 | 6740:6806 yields 0.01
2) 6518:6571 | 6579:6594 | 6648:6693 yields 0.02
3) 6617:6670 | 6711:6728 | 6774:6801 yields 0.05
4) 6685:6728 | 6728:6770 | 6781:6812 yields 0.02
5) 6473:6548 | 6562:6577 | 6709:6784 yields -0.18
